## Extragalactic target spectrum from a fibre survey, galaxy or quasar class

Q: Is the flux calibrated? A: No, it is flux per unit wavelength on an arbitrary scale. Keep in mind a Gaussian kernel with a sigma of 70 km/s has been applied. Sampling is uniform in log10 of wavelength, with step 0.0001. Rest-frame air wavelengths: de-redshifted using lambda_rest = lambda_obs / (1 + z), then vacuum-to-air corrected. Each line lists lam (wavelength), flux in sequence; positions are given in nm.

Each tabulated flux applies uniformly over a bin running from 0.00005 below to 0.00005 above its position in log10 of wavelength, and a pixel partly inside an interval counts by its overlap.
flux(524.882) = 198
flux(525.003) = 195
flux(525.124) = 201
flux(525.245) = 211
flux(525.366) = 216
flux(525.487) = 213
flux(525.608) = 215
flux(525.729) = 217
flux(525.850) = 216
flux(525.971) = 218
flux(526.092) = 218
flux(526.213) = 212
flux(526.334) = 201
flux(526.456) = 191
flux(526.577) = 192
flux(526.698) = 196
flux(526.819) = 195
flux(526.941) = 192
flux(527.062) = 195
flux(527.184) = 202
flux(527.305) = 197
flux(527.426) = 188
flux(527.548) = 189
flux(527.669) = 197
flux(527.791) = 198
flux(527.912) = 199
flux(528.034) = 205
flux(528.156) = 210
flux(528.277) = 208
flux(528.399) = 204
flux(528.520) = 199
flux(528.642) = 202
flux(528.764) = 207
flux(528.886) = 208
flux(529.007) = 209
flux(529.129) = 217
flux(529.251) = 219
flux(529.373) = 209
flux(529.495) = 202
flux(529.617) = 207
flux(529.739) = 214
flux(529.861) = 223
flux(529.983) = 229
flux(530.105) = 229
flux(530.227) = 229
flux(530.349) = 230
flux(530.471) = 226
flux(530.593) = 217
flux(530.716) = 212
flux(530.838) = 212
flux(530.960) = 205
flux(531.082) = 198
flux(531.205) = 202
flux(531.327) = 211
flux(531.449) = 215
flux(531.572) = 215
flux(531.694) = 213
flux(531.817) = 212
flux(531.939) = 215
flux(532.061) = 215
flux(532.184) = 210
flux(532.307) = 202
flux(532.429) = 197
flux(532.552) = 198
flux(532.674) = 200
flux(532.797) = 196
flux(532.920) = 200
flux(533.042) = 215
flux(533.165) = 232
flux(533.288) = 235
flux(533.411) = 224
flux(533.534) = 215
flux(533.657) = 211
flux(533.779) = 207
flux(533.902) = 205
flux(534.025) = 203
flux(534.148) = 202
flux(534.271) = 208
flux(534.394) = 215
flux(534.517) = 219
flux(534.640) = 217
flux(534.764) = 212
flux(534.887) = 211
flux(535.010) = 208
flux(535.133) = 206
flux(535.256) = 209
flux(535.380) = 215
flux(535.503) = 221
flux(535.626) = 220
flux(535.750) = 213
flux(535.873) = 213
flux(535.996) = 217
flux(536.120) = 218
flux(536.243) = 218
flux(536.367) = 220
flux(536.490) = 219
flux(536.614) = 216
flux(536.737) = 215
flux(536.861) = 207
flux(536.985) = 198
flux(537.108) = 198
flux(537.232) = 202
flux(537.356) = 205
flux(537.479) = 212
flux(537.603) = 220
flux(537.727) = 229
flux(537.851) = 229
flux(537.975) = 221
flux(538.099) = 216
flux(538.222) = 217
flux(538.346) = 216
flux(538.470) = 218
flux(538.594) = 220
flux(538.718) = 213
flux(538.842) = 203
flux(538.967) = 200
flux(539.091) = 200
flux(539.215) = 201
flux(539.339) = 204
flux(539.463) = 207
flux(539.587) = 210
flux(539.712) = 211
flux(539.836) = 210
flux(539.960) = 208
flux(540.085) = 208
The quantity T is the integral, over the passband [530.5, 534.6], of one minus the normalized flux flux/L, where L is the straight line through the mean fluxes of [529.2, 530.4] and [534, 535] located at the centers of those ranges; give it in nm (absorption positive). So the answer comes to 0.07 nm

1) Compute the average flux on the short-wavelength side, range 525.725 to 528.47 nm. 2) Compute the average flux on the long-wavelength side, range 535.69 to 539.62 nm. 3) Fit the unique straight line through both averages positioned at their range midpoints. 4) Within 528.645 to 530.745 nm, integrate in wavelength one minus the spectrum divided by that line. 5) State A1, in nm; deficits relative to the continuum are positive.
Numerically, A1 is -0.13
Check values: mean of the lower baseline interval 201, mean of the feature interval 216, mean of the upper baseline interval 212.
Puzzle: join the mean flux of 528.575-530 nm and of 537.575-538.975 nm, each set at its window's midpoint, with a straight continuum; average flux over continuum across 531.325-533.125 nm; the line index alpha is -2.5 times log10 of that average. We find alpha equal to 0.03 mag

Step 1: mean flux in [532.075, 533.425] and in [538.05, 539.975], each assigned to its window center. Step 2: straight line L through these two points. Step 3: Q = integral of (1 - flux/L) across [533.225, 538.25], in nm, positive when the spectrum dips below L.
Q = -0.10 nm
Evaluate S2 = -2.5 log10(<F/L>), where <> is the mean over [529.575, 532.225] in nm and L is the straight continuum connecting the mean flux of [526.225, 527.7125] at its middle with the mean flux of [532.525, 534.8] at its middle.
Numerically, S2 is -0.06 mag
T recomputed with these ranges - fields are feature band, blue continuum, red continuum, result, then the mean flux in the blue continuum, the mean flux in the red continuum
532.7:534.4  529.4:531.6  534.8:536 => 0.02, 215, 213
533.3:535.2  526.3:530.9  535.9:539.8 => -0.01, 207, 212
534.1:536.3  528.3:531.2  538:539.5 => -0.02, 213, 210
